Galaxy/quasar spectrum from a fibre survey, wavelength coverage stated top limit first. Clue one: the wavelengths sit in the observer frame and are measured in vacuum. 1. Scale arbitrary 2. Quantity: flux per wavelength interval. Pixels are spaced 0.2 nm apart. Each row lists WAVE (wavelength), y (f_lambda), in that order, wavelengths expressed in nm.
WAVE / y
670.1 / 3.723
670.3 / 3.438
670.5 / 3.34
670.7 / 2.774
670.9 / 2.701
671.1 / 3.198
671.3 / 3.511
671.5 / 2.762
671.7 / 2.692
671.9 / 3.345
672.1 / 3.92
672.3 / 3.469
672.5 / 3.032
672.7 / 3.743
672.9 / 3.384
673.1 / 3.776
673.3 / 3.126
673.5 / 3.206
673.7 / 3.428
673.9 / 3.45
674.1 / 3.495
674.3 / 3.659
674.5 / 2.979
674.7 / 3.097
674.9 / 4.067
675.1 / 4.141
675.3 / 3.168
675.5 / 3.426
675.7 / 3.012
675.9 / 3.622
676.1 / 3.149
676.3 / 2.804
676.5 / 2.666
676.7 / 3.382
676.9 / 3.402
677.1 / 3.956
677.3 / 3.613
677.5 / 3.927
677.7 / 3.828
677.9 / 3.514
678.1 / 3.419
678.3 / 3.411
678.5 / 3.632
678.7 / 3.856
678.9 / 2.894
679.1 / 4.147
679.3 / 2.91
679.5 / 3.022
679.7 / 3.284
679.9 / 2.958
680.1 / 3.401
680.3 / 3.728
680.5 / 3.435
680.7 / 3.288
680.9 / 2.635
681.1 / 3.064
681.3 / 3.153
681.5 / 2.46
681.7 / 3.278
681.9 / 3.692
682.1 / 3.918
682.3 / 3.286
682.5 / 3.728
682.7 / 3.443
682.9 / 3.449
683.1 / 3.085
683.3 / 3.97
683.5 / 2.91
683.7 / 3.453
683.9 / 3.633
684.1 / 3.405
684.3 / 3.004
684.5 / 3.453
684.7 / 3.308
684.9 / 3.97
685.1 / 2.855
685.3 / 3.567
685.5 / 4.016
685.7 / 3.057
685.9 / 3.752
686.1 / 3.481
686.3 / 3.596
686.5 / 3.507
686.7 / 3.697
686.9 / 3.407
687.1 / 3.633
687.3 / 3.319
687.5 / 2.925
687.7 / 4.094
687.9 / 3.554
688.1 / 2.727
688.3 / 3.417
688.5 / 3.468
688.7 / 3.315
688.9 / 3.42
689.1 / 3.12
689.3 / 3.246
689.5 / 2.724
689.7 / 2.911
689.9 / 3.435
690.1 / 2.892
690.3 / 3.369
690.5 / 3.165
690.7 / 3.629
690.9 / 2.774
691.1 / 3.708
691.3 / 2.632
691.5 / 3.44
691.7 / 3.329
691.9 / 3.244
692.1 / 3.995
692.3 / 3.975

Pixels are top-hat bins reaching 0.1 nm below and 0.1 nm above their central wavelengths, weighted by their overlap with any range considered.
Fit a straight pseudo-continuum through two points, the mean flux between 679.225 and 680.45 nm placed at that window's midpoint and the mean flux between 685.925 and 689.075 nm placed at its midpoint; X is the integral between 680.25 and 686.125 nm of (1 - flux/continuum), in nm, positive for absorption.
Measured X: -0.10 nm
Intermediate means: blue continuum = 3.23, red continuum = 3.44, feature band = 3.38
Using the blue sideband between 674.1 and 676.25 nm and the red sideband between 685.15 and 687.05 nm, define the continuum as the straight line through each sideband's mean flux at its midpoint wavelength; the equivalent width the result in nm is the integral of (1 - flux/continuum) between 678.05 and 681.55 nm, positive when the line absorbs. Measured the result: 0.20 nm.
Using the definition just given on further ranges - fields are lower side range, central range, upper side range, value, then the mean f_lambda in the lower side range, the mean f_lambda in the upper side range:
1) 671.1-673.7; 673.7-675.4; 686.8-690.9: -0.092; 3.33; 3.28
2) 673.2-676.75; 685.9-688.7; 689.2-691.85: -0.217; 3.33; 3.17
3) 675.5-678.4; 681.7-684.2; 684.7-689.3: -0.044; 3.41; 3.44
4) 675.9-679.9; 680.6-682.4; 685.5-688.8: 0.119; 3.41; 3.45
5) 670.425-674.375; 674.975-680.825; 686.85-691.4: -0.231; 3.3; 3.25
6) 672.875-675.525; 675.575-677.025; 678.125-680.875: 0.108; 3.46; 3.36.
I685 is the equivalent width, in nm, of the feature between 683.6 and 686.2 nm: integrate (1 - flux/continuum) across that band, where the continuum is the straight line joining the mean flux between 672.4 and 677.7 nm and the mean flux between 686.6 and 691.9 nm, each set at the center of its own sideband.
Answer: -0.10 nm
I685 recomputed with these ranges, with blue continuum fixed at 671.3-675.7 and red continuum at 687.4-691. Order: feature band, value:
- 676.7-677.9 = -0.12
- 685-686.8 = -0.13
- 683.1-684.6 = -0.04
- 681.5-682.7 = -0.06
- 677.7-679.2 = -0.10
